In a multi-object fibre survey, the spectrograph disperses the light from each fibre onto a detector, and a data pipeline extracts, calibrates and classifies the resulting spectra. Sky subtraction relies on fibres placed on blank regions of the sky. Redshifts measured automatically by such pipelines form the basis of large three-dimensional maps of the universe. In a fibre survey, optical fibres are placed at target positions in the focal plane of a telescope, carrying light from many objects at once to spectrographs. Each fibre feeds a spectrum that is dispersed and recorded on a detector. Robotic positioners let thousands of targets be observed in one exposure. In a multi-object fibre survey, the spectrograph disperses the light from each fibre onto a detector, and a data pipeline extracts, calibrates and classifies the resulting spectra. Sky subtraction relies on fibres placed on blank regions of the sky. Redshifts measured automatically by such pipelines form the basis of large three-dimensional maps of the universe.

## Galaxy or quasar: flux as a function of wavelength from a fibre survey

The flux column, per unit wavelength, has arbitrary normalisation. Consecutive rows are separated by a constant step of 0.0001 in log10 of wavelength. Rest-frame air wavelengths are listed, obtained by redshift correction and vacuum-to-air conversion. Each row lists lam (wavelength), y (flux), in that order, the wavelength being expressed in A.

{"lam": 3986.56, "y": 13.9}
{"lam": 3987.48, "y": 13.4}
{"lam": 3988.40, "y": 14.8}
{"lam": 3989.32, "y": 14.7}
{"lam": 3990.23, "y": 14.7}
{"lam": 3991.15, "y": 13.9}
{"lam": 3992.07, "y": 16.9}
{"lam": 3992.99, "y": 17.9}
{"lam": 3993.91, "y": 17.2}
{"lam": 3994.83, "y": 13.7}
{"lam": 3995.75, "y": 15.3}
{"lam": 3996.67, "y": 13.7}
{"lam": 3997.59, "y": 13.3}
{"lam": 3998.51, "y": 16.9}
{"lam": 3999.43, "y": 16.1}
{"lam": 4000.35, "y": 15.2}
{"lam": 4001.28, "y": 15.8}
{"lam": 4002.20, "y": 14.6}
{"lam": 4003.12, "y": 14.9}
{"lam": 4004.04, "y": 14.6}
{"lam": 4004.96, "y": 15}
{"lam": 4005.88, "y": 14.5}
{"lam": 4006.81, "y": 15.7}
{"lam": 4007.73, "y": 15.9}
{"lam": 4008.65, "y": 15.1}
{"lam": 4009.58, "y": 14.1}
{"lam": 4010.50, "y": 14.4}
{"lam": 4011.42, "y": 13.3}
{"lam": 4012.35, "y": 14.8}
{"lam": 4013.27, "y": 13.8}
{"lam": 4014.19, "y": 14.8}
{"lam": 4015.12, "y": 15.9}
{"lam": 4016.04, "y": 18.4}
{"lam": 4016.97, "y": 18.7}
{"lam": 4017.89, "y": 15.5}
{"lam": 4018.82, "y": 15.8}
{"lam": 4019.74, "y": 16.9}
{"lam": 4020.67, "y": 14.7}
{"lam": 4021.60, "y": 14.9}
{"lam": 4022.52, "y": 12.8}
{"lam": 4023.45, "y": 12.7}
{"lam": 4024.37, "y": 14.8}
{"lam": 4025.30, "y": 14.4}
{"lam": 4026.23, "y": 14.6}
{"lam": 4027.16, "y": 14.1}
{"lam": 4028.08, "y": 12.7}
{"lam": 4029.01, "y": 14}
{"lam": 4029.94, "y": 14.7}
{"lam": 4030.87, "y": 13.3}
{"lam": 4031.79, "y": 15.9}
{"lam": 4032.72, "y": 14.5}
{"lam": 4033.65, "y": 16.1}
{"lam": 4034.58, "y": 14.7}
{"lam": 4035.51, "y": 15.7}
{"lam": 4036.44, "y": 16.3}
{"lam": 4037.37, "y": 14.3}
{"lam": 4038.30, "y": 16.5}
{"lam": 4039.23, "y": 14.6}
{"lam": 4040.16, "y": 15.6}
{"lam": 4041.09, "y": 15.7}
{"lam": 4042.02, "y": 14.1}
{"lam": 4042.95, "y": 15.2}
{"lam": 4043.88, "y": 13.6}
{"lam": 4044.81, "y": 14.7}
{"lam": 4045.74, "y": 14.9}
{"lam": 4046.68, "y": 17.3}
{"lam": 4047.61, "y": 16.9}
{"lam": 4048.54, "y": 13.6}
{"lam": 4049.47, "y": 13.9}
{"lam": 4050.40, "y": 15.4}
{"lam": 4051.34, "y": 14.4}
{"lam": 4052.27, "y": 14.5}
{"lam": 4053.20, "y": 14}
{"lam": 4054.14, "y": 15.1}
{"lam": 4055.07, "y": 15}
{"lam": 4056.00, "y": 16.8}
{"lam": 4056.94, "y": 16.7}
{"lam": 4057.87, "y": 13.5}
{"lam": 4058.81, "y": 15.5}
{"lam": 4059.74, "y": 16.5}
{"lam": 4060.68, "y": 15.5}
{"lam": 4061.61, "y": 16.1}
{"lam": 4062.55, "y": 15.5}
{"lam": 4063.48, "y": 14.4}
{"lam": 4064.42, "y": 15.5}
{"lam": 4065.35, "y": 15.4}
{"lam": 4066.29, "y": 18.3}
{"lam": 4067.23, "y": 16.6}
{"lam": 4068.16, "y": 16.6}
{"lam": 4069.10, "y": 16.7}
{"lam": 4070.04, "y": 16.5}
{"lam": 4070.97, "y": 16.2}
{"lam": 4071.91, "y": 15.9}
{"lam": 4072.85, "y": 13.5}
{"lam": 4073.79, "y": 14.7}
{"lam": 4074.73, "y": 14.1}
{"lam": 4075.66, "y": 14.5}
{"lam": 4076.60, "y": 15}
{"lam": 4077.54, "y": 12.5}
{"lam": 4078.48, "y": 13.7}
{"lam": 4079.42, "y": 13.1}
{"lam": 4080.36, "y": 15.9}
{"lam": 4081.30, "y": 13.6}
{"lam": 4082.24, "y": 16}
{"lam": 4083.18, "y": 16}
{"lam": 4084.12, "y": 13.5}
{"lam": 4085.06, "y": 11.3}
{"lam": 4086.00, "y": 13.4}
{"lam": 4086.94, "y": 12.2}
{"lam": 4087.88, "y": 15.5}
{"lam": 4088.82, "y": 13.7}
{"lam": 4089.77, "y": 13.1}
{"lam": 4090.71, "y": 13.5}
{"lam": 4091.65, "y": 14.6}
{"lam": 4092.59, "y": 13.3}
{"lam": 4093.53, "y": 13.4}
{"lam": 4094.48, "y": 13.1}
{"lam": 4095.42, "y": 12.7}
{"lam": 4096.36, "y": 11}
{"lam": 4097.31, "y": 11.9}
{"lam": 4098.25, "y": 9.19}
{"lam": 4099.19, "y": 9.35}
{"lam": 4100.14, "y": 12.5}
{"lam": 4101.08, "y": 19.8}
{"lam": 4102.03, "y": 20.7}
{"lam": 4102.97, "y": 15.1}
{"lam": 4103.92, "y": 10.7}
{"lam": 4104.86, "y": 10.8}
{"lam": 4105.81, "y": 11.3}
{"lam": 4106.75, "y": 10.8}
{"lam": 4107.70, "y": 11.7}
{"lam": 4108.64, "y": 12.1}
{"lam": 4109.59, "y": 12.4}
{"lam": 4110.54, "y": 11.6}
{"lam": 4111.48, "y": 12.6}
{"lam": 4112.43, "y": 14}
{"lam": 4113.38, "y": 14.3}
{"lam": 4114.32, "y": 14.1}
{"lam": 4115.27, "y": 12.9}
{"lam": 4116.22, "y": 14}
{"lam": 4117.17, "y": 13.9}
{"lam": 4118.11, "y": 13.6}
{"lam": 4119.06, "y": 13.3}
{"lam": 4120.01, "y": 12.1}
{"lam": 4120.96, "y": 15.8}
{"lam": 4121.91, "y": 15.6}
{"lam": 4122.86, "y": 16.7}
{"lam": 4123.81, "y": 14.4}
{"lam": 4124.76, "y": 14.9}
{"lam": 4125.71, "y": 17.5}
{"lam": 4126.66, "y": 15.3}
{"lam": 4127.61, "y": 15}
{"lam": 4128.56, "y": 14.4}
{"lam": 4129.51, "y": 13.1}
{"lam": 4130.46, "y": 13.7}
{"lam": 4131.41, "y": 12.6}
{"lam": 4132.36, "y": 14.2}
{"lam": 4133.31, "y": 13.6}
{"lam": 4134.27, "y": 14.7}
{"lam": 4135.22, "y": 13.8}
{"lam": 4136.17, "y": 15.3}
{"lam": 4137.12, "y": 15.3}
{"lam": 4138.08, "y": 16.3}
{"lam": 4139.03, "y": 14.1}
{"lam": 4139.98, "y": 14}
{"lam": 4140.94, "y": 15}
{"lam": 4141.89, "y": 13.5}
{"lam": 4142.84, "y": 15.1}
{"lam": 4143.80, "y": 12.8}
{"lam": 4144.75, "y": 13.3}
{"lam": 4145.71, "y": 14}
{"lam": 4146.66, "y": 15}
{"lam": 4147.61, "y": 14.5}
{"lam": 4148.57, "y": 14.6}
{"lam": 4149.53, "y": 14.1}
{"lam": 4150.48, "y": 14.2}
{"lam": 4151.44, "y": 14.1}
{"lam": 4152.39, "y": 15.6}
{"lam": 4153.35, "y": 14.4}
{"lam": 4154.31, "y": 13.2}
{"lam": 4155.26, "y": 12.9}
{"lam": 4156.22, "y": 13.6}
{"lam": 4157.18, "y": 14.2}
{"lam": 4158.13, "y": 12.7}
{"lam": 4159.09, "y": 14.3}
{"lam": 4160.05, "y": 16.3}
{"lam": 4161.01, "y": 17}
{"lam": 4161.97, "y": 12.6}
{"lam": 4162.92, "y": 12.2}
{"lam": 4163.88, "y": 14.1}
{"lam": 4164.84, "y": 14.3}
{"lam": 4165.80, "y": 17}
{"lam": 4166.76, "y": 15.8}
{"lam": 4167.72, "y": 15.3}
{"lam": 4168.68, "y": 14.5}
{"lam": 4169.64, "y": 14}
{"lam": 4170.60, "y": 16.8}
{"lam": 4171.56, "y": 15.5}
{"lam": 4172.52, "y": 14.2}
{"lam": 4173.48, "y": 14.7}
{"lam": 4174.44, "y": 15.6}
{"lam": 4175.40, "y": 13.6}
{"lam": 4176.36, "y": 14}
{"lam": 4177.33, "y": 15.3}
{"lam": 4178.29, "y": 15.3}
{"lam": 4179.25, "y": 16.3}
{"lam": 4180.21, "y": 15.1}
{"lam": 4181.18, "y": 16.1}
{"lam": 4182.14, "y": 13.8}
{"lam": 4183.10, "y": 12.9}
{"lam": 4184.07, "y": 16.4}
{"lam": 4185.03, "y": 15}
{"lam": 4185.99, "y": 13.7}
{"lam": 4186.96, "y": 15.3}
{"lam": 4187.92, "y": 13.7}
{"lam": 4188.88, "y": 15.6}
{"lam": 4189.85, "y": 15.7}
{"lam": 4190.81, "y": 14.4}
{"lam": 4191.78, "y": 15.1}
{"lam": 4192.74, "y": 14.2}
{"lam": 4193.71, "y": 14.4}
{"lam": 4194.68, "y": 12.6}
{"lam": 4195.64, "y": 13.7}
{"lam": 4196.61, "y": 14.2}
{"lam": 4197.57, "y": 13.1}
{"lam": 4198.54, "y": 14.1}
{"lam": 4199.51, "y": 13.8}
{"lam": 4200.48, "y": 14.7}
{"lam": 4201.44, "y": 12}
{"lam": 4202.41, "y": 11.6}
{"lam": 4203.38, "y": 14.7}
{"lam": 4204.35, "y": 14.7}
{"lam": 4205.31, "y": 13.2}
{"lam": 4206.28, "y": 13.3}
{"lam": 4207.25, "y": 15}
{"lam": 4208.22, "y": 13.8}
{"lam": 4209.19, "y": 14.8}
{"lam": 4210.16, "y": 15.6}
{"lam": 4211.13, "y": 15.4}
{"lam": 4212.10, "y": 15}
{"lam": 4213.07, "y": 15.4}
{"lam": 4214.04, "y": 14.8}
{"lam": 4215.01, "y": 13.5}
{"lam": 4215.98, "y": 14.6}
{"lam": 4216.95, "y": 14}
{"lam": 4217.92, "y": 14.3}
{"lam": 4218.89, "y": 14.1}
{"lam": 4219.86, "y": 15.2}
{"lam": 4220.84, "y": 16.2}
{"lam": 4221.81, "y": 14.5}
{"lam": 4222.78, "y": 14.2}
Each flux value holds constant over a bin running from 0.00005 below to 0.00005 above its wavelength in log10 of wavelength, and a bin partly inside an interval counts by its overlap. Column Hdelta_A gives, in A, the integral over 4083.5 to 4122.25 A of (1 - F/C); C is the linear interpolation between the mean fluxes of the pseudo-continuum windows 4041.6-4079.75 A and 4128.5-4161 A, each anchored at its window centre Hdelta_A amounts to 4.0 A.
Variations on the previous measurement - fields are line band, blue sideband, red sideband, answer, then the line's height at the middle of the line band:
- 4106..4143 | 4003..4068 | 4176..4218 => 1.83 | 14.7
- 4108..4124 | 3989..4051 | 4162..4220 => 1.14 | 14.7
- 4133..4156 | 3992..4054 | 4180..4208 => 0.22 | 14.4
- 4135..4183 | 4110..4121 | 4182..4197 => -1.92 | 14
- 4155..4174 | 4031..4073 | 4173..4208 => -0.09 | 14.6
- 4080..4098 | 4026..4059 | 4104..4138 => 0.95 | 14.2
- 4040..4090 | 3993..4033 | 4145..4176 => -0.49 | 14.8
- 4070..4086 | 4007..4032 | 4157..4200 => 0.42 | 14.8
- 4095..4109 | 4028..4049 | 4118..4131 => 2.02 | 14.8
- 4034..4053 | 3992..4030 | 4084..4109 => -1.09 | 14.3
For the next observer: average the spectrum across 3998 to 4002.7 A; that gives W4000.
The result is 15.7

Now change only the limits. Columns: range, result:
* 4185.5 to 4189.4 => 14.6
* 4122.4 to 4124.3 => 15.5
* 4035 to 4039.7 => 15.5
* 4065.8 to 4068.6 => 17.2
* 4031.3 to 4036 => 15.4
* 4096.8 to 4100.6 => 10.7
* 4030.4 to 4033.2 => 14.6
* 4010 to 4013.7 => 14.1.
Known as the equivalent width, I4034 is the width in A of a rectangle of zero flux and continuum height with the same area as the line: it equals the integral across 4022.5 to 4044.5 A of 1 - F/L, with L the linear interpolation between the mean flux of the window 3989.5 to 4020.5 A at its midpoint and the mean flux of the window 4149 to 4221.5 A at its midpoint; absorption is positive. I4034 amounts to 0.8 A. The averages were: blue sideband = 15.4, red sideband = 14.5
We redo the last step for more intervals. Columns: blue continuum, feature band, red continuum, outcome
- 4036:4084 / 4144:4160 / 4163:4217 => 0.7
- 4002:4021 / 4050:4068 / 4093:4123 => -1.6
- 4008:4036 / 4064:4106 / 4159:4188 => 2.1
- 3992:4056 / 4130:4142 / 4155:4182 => 0.4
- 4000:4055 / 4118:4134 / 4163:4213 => 0.3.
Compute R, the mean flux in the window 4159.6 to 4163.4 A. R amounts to 14.5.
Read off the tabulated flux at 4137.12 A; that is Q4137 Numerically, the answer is 15.3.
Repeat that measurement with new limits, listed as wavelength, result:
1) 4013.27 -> 13.8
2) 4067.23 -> 16.6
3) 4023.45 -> 12.7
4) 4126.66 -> 15.3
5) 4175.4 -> 13.6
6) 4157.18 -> 14.2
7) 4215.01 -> 13.5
